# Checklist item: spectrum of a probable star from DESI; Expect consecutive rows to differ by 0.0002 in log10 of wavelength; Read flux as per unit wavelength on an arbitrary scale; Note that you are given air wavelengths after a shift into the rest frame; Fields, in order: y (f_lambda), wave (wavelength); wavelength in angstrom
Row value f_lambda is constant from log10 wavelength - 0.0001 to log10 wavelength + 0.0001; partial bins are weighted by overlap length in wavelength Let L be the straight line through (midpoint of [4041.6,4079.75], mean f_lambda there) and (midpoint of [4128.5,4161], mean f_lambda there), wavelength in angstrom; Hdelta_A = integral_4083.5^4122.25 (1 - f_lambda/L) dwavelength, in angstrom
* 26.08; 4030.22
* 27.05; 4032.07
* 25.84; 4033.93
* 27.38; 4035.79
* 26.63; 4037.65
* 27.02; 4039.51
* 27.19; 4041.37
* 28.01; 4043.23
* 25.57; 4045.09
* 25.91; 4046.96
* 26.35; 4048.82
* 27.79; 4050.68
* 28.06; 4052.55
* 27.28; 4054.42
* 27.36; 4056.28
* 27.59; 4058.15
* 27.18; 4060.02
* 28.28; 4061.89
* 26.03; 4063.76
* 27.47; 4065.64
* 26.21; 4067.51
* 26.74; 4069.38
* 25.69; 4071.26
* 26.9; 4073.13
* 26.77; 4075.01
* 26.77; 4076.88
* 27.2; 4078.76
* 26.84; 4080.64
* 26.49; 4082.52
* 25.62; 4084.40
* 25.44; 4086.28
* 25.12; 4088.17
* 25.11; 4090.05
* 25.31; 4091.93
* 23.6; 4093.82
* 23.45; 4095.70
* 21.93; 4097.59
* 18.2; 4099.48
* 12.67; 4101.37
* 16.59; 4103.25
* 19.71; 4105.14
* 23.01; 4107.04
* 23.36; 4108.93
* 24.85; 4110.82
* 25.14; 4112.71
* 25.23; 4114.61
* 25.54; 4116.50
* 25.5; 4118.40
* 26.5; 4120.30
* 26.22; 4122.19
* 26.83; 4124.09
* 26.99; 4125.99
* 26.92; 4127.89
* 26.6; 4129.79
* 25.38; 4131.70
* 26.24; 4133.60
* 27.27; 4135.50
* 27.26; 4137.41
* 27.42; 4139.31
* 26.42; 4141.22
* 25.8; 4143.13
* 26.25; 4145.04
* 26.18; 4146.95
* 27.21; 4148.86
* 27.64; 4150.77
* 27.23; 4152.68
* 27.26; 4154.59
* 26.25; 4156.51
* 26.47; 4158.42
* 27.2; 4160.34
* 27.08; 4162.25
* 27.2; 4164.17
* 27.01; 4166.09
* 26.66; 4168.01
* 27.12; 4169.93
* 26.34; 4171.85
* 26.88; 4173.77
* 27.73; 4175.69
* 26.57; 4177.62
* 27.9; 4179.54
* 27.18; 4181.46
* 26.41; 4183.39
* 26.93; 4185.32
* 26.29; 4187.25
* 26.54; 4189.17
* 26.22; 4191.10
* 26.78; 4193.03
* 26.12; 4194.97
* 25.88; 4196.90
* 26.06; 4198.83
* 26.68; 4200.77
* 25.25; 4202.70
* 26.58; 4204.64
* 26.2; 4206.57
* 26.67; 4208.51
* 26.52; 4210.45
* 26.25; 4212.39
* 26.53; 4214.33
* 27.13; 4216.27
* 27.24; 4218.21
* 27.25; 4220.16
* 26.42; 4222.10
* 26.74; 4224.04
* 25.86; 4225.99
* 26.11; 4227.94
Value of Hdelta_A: 5.3 angstrom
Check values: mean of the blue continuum 27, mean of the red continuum 26.7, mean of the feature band 23.2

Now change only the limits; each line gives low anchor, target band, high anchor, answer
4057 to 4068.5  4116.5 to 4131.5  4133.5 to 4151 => 0.3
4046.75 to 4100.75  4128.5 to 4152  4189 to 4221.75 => -0.4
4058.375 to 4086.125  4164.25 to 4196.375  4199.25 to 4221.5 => -0.2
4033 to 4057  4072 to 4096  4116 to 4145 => 0.8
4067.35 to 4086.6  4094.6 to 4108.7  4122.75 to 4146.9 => 3.7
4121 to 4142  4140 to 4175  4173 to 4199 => -0.1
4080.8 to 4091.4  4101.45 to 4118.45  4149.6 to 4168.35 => 2.3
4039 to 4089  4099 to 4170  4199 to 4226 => 3.4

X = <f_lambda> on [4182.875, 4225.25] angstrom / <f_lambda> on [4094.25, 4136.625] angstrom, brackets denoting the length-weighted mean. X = 1.11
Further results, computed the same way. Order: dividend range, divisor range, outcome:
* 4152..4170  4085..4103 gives 1.22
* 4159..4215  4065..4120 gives 1.10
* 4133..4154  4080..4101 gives 1.12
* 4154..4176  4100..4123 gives 1.18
